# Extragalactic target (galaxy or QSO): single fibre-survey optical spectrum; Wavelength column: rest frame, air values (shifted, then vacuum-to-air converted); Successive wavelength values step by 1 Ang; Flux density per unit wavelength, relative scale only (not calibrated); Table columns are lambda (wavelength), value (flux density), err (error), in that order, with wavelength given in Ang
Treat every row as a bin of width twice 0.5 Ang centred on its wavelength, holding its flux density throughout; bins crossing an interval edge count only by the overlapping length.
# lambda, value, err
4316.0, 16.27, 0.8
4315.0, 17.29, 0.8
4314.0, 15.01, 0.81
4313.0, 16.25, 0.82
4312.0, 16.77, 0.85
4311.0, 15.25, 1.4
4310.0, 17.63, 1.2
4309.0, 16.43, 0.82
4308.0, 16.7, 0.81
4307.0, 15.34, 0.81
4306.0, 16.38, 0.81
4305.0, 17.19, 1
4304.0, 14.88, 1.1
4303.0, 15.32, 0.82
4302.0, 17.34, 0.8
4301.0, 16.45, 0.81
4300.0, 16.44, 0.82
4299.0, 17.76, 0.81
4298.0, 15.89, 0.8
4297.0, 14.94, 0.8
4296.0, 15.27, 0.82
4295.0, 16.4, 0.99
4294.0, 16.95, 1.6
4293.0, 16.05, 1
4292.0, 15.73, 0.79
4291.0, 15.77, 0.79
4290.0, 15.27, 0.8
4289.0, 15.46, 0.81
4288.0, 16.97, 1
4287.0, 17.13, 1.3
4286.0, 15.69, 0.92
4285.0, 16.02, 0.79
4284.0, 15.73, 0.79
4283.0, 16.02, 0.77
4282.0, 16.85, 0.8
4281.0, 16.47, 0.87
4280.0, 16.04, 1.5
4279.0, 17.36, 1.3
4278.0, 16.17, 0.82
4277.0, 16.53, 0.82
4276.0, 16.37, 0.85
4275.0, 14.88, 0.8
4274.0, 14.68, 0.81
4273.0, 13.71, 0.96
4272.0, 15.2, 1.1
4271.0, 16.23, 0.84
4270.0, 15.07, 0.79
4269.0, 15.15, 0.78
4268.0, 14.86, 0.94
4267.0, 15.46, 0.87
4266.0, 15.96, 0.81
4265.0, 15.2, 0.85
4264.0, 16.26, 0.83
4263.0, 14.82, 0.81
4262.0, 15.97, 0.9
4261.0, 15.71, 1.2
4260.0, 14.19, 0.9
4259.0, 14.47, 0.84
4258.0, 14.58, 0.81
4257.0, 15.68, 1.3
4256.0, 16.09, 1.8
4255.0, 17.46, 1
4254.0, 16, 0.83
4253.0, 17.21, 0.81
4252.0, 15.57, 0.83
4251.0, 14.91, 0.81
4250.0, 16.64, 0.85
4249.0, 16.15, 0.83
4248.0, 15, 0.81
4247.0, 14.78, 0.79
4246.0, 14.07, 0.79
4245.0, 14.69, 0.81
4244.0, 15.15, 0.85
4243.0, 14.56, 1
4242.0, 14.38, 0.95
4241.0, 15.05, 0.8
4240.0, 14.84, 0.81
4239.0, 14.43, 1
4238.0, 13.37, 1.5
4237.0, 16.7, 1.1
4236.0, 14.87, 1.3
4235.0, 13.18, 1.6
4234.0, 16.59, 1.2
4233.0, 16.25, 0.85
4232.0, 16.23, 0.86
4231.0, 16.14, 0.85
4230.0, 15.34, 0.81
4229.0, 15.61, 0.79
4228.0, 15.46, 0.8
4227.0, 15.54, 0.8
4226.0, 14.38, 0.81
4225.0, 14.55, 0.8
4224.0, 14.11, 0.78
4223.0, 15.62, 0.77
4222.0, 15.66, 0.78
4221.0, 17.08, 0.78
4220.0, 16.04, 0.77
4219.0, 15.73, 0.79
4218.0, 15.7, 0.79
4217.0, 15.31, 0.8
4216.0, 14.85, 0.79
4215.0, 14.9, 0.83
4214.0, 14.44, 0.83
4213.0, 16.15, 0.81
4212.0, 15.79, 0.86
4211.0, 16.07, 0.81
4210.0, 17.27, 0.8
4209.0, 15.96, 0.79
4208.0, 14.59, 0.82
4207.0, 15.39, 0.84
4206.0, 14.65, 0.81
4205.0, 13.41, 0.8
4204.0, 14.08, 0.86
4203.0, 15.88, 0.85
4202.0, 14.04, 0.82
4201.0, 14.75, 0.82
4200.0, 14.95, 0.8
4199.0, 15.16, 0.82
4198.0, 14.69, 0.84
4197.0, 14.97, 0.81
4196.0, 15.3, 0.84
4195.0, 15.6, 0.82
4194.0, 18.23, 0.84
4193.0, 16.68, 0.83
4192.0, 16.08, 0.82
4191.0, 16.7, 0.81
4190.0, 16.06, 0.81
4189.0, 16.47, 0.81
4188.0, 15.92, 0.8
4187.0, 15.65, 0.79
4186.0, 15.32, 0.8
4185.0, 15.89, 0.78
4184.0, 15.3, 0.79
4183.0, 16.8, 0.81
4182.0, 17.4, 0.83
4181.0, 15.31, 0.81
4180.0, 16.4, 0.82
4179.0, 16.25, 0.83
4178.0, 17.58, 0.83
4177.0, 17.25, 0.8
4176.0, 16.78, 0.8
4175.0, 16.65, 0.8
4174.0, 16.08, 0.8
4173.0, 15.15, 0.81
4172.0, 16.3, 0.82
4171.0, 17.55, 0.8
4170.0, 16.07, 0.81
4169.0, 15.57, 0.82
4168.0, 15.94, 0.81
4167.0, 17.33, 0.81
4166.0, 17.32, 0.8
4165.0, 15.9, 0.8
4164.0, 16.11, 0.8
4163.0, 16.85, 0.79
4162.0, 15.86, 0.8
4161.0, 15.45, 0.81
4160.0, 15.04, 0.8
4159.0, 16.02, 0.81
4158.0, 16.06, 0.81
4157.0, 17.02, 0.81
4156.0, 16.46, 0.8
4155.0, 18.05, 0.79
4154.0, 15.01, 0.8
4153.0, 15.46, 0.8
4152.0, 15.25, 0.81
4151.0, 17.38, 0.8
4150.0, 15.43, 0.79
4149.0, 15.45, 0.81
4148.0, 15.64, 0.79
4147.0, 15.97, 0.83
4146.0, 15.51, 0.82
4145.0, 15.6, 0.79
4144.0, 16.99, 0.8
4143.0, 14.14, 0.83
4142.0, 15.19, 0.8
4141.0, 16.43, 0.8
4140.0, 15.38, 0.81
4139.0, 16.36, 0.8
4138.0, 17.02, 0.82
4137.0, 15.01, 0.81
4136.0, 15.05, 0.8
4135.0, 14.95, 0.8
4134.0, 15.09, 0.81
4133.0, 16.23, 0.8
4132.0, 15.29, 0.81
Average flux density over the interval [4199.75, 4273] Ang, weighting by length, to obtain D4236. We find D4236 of 15.3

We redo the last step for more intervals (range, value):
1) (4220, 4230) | 15.4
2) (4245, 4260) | 15.5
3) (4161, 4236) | 15.8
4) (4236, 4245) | 14.8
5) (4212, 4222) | 15.6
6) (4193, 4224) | 15.4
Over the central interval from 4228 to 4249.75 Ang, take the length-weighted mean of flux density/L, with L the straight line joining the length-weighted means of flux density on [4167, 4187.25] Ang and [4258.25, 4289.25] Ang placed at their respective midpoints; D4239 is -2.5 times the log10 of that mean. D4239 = 0.054 mag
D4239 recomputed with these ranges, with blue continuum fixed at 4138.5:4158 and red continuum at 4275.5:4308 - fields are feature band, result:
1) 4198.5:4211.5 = 0.07 mag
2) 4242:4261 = 0.05 mag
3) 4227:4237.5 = 0.03 mag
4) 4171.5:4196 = -0.02 mag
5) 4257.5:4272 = 0.06 mag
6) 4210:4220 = 0.03 mag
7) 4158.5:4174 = -0.01 mag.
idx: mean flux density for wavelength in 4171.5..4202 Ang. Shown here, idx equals 16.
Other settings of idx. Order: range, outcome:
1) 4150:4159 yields 16.3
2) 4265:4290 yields 15.8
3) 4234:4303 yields 15.6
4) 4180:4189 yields 16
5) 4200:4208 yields 14.6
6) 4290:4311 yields 16.2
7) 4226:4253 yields 15.2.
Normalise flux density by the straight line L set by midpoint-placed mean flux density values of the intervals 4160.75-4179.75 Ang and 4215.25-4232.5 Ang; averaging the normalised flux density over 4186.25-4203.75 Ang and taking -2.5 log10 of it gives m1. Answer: 0.021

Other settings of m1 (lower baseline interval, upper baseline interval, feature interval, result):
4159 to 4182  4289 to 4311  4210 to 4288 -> 0.05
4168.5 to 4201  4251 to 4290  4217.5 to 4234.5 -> 0.02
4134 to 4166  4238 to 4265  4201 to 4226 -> 0.02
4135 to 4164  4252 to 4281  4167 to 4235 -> 0.00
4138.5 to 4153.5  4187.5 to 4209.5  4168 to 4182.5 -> -0.06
